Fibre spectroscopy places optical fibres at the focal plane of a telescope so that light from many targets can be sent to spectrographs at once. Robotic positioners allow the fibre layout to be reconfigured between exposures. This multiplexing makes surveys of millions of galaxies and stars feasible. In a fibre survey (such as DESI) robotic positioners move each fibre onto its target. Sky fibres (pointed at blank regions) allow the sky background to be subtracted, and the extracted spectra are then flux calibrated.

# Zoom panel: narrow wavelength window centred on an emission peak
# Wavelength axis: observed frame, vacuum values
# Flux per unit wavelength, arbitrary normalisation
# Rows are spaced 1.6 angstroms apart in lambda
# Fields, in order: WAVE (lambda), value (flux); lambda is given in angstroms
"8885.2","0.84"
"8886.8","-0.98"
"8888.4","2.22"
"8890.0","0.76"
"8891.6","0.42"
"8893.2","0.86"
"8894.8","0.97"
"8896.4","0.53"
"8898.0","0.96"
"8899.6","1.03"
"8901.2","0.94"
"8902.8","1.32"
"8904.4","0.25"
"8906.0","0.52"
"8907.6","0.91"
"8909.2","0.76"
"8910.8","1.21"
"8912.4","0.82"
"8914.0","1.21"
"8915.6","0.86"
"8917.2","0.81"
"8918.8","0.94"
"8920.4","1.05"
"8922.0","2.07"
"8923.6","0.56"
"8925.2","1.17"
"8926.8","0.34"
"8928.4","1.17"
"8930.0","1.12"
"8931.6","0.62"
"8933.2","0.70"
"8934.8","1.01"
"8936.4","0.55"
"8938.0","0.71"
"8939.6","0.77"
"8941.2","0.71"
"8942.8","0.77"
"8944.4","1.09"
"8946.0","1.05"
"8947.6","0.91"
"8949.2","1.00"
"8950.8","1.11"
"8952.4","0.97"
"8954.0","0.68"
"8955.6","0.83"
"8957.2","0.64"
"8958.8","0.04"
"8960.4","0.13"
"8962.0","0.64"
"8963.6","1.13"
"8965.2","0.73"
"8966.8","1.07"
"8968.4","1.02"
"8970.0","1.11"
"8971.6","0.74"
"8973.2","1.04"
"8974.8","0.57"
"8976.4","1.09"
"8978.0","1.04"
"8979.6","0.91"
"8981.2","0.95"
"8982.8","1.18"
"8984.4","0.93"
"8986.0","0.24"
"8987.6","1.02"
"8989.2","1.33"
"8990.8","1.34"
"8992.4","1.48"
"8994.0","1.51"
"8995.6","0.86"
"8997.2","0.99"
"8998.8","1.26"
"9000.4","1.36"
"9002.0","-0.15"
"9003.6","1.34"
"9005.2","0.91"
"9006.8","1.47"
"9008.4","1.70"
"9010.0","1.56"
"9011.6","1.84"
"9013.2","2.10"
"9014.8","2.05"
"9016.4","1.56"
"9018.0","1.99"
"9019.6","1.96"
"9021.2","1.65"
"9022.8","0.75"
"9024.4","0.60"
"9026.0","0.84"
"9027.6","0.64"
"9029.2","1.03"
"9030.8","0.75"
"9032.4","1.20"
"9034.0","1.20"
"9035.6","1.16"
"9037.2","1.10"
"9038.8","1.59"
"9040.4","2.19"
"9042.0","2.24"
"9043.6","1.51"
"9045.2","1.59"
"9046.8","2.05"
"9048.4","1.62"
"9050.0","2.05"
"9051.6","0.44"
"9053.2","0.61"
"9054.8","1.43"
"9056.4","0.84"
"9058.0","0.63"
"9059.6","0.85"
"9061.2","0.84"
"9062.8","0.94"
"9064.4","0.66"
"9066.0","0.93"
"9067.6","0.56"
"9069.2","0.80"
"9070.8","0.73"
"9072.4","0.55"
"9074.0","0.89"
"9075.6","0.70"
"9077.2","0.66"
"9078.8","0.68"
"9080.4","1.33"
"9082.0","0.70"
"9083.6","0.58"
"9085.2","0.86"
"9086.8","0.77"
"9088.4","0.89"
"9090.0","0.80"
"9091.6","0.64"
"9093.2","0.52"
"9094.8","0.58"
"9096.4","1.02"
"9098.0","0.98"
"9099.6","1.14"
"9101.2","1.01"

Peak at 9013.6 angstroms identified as Halpha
